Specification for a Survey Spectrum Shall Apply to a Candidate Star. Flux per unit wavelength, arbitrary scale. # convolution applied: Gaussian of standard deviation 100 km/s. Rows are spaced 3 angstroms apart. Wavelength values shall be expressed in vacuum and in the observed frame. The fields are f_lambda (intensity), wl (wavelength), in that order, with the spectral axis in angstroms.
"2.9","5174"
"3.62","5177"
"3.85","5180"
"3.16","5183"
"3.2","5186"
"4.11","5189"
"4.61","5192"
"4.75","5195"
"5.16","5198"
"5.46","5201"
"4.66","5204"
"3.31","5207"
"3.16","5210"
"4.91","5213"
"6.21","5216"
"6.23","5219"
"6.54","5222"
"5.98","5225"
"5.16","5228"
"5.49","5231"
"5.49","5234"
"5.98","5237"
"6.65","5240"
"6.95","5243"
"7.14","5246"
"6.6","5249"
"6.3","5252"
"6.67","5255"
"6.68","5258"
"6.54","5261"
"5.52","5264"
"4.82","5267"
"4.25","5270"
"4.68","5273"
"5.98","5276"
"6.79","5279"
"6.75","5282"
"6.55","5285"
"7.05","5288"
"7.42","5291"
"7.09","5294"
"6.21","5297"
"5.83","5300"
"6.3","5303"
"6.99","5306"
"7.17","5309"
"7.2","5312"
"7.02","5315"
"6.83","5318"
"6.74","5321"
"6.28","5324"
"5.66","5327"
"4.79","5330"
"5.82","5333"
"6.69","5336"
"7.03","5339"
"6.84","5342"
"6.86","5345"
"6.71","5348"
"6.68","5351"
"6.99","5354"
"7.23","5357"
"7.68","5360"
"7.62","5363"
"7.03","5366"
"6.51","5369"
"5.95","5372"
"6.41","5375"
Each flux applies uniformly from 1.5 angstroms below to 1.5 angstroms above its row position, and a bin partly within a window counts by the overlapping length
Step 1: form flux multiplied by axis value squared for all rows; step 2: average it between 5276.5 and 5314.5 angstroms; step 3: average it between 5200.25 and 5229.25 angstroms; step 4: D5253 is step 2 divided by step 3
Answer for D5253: 1.35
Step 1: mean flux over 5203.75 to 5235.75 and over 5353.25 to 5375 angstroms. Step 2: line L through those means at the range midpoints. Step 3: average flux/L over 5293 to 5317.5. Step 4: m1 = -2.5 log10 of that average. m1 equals -0.08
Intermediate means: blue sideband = 5.22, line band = 6.72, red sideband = 6.96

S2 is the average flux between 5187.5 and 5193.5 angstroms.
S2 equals 4.36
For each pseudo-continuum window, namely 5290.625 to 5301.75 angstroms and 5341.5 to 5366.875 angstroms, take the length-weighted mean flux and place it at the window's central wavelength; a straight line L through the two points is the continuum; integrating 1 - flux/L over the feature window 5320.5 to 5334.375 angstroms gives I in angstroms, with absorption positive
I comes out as 2.1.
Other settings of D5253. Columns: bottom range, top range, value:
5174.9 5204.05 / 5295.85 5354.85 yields 1.63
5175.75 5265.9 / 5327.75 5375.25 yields 1.31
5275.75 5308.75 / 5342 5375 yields 1.06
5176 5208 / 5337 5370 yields 1.78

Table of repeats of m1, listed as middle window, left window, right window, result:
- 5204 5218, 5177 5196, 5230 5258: 0.11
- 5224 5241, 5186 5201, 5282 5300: -0.06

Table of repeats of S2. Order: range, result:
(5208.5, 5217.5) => 4.76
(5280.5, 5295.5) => 6.97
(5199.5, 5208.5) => 4.48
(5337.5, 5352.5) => 6.82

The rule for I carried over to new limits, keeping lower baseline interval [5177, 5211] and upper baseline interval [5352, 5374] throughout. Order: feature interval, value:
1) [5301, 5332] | -1.5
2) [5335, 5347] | -0.4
